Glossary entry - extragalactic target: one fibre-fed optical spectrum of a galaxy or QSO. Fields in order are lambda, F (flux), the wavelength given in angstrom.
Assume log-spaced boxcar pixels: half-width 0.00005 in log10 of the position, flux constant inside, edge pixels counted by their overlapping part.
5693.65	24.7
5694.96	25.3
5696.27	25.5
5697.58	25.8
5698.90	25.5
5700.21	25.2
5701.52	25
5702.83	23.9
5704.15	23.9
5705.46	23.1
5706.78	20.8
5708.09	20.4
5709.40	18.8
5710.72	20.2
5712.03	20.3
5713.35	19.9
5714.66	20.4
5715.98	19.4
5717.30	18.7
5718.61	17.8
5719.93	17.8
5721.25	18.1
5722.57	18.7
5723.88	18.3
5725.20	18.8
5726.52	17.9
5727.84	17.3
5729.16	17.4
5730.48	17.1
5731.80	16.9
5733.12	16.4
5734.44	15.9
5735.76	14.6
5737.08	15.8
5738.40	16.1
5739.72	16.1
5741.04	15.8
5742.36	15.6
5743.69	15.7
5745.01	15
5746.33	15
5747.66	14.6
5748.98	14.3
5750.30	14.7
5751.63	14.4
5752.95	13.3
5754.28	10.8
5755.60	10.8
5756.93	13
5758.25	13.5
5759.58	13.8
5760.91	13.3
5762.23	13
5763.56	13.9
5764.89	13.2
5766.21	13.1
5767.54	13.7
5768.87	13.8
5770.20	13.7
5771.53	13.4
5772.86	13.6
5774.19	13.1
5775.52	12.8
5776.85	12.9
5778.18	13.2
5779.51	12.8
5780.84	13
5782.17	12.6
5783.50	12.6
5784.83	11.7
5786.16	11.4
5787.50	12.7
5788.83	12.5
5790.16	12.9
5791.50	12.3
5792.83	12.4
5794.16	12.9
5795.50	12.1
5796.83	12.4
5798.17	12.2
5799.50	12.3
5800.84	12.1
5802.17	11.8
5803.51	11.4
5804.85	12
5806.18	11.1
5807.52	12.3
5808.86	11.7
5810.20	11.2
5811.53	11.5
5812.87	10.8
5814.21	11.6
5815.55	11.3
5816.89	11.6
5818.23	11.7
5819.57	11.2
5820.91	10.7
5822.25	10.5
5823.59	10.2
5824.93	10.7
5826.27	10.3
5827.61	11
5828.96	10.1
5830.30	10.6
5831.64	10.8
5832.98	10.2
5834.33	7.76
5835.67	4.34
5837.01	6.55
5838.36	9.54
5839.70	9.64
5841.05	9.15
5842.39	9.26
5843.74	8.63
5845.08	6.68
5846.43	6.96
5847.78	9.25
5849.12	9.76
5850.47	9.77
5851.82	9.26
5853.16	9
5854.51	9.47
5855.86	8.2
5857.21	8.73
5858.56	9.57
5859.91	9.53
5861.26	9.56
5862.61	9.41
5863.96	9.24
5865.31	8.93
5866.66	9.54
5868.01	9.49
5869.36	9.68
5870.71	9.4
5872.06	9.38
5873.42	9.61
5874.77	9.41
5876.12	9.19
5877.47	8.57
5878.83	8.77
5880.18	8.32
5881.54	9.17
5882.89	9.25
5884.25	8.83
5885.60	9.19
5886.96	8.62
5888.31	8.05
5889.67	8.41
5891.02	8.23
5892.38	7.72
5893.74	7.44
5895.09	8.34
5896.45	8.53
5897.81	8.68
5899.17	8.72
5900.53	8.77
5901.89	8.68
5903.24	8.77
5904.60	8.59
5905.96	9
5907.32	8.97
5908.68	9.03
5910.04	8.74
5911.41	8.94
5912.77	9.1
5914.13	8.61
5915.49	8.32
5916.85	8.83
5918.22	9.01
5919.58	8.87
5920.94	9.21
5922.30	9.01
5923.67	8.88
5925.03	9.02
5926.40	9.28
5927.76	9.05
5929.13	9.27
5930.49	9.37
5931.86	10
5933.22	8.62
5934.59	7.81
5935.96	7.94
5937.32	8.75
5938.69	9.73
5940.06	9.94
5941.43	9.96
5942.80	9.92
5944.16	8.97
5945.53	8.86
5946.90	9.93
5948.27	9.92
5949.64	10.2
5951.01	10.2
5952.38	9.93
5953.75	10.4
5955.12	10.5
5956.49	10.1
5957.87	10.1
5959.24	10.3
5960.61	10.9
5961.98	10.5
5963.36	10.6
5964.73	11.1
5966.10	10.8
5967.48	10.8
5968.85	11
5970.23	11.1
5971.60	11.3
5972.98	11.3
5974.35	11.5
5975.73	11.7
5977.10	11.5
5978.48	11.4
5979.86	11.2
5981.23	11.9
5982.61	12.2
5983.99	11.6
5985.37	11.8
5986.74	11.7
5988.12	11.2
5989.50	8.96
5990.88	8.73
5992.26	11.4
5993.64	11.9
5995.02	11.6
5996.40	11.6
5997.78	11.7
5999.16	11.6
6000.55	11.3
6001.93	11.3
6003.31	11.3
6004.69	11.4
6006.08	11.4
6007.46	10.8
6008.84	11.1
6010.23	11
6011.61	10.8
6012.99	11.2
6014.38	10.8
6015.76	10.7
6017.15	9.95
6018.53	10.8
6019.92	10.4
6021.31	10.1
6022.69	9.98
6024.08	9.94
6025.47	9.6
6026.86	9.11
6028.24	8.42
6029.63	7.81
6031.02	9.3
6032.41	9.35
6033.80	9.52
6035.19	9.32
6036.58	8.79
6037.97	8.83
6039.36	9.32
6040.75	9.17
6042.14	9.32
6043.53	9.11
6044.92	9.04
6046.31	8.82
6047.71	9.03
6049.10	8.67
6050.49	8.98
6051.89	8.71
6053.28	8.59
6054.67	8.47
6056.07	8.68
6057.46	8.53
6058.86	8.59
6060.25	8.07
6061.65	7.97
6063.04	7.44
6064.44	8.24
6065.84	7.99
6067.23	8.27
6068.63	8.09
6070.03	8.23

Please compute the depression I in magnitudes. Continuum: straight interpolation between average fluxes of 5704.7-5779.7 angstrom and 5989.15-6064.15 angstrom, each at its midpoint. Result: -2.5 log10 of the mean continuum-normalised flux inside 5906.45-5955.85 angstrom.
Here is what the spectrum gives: 0.26 mag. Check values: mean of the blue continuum 15.9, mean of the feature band 9.25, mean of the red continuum 9.78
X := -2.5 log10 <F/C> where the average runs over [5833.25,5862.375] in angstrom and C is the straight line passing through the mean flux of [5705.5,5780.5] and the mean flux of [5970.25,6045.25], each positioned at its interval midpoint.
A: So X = 0.499 mag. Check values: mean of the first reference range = 15.7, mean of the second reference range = 10.5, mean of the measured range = 8.63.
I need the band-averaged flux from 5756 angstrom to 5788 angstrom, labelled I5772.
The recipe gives 13.1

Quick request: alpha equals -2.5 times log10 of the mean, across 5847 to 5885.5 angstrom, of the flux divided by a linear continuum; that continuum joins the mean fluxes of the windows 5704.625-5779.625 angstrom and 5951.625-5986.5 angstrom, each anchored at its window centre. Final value 0.39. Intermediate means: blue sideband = 15.9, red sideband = 11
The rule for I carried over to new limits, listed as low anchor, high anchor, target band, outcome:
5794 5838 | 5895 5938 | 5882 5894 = 0.12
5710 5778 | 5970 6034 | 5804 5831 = 0.27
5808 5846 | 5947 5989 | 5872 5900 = 0.19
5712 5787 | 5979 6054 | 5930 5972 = 0.14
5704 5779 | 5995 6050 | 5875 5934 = 0.38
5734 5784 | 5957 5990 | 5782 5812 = 0.11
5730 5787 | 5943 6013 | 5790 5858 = 0.25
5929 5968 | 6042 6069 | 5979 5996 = -0.19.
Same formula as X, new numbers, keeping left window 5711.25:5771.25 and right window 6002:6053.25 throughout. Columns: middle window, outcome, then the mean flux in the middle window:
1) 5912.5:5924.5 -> 0.33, 8.87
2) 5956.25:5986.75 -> -0.02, 11.2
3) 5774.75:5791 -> 0.18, 12.6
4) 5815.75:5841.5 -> 0.38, 9.85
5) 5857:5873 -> 0.37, 9.39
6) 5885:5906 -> 0.42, 8.47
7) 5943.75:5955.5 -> 0.15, 9.88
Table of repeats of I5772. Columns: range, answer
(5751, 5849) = 11.5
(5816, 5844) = 9.76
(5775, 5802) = 12.5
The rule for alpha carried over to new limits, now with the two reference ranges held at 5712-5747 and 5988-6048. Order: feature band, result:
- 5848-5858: 0.47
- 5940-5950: 0.23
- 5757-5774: 0.21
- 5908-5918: 0.40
